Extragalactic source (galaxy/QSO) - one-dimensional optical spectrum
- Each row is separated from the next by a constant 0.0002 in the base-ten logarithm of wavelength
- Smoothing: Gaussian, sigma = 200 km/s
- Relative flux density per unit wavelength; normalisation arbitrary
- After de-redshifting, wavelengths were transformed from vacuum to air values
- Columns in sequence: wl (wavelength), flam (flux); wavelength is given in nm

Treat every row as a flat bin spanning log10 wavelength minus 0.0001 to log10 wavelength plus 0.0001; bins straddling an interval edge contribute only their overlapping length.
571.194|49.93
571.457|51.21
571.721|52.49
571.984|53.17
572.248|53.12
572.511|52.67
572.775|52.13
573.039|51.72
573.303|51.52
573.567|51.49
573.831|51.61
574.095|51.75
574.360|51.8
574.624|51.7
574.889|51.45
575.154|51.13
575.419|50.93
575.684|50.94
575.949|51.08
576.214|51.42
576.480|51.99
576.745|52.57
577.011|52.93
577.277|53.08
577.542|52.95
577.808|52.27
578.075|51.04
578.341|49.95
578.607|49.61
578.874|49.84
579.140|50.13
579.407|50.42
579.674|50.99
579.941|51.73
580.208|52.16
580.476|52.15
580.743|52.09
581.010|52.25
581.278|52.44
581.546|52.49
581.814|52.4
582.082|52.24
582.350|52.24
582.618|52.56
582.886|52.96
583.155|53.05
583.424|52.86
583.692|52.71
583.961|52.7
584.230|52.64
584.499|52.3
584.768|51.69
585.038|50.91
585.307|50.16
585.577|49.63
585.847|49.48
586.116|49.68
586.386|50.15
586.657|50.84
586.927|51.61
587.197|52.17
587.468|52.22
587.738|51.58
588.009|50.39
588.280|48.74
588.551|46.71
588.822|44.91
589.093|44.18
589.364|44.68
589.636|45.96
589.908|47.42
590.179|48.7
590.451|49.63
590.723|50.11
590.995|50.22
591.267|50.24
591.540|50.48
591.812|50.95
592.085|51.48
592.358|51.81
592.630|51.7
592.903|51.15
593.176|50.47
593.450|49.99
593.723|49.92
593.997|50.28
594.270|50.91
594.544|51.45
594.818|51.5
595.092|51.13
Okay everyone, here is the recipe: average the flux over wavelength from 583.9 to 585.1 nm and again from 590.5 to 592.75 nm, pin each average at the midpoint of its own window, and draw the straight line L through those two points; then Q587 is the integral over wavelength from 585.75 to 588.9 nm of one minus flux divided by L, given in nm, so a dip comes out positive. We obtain 0.10 nm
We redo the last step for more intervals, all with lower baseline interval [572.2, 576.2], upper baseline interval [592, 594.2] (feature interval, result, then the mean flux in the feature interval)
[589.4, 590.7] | 0.08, 47.9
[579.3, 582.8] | -0.05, 52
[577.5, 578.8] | 0.01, 51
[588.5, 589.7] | 0.14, 45.2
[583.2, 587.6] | -0.02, 51.4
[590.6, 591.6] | 0.01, 50.2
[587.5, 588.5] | 0.02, 50.2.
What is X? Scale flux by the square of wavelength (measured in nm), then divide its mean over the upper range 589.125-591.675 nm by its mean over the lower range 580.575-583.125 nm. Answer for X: 0.95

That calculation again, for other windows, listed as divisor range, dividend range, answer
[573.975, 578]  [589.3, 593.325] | 1.01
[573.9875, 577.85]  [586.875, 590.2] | 0.97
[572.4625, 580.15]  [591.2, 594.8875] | 1.05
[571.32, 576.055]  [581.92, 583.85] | 1.05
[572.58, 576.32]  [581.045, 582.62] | 1.04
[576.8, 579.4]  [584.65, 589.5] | 0.99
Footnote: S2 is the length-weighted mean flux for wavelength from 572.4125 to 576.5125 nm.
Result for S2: 51.6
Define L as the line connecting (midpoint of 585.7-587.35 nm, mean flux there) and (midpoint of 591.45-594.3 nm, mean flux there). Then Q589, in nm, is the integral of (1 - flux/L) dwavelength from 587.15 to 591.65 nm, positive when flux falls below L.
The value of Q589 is 0.19 nm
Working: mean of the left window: 50.7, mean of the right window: 50.8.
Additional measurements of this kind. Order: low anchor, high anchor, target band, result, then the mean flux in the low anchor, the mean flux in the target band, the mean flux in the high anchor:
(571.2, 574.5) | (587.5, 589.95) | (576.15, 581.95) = -0.17 nm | 52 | 51.7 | 47.4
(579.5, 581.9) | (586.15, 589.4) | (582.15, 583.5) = -0.04 nm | 52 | 52.7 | 49.2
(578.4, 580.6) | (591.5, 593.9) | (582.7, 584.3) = -0.06 nm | 50.8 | 52.8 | 50.9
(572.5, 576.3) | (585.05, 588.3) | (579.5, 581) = -0.02 nm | 51.5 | 51.8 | 50.6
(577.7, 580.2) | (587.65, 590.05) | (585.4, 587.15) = -0.08 nm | 50.7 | 50.3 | 47.1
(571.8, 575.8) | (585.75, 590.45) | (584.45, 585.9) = -0.04 nm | 51.8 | 50.6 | 48.8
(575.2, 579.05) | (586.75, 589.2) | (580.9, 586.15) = -0.18 nm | 51.5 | 51.9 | 49.3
